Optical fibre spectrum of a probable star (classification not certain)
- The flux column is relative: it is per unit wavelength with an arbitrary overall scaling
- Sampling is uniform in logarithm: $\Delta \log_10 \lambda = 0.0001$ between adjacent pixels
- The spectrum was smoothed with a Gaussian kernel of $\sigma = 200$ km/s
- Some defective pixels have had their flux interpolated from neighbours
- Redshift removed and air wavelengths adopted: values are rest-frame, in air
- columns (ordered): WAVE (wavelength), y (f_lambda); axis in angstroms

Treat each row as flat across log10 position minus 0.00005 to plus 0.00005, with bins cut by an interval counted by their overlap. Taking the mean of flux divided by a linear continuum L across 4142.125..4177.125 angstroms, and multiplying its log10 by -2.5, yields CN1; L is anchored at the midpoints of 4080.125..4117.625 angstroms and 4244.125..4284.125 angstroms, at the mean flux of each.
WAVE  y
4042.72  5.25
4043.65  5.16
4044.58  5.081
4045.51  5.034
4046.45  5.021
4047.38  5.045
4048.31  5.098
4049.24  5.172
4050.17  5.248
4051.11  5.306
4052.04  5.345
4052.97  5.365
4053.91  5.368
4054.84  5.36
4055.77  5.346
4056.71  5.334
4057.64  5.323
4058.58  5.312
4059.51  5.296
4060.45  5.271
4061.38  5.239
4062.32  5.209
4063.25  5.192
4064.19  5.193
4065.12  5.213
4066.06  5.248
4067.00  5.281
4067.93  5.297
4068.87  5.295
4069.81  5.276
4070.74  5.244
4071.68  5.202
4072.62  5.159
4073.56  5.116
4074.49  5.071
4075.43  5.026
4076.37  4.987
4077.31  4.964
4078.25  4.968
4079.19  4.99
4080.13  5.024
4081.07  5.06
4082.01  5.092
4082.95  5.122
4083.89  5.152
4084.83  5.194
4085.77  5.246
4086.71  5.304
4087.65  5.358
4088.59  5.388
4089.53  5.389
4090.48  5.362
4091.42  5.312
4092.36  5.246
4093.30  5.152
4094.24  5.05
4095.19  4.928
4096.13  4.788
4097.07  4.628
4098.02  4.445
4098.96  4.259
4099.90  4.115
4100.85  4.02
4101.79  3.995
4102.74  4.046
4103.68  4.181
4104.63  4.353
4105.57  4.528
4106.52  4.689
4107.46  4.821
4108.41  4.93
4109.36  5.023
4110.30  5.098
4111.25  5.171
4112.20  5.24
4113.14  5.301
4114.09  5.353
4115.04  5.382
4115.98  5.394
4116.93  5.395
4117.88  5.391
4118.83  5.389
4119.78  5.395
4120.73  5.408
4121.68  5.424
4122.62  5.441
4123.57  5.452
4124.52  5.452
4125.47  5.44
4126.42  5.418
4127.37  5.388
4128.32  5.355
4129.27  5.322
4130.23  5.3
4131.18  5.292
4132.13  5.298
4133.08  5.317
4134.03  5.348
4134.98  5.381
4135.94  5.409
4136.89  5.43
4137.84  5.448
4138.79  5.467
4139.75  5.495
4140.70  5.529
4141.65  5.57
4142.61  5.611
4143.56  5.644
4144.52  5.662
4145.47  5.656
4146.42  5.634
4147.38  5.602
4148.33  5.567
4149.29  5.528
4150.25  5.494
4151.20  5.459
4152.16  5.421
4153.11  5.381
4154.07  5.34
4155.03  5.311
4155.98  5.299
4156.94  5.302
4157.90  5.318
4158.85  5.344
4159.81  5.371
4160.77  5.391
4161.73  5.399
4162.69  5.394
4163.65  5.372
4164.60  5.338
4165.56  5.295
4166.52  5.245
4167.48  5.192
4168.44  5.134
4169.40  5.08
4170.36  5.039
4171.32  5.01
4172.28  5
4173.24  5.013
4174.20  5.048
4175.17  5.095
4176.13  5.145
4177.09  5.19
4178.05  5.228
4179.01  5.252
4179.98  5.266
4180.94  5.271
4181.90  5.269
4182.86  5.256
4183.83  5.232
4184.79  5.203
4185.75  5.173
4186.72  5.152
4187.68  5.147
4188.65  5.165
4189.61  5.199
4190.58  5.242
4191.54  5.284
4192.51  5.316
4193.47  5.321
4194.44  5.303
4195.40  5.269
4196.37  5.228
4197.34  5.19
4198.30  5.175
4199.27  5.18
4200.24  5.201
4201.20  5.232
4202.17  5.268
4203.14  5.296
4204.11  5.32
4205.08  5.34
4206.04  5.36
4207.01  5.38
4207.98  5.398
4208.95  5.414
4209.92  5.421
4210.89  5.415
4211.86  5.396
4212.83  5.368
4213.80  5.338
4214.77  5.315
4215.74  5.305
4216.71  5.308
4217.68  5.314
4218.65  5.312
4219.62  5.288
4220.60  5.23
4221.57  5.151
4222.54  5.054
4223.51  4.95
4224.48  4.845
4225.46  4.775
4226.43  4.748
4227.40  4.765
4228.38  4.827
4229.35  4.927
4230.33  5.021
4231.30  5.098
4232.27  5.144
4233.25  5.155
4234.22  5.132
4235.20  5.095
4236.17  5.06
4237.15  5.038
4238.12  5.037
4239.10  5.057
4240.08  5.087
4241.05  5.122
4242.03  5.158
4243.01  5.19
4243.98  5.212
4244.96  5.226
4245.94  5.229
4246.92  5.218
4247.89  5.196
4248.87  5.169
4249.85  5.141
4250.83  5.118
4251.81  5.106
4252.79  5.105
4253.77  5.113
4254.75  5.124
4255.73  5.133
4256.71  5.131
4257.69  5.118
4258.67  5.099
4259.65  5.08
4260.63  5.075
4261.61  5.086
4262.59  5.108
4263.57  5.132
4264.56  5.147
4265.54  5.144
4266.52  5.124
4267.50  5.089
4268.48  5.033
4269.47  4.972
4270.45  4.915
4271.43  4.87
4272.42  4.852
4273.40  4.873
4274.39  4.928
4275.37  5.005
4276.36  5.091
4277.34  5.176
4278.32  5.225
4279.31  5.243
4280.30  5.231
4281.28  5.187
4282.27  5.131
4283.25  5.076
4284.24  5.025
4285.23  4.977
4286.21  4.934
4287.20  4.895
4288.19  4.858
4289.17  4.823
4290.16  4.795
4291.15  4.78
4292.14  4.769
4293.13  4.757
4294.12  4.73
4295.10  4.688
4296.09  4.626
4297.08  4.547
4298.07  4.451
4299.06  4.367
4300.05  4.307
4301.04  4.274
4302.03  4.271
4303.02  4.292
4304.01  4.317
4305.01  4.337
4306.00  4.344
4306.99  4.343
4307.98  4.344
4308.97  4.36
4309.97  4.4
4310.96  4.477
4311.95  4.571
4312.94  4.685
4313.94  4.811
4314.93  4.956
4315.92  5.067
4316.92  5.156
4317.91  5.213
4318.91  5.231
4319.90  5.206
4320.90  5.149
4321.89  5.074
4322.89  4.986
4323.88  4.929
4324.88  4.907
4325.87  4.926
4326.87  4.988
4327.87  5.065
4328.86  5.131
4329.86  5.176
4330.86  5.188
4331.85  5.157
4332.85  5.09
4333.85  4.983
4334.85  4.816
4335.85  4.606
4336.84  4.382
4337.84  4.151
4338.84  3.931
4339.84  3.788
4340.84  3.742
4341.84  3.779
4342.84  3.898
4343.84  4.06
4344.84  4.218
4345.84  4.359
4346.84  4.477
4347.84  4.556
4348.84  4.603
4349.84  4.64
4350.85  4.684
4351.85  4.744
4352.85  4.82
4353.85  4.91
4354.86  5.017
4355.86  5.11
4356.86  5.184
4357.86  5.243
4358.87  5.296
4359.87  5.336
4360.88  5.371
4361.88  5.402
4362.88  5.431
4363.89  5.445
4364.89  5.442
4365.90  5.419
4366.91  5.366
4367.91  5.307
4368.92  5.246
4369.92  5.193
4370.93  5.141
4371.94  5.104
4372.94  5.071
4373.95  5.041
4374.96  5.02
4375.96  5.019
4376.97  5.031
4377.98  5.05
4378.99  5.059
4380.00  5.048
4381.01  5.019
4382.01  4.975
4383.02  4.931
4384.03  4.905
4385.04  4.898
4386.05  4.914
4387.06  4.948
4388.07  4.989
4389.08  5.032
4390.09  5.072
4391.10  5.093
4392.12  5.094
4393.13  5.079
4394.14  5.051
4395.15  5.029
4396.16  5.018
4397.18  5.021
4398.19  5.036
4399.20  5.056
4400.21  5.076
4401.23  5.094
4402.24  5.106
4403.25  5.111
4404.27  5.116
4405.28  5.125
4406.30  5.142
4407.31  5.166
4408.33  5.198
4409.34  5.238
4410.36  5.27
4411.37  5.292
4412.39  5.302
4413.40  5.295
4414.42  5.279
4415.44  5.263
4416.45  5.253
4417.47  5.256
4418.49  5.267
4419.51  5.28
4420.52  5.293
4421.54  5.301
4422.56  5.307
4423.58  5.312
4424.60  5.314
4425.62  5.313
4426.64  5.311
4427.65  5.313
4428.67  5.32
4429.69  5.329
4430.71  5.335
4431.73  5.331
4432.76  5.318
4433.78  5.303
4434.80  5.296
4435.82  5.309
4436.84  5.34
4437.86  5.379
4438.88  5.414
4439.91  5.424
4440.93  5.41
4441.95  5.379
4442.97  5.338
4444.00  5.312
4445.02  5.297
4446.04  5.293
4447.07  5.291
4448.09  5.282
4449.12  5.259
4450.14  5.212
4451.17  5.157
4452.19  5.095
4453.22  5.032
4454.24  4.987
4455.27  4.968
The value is -0.07 mag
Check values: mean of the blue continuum 4.94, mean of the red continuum 5.1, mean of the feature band 5.33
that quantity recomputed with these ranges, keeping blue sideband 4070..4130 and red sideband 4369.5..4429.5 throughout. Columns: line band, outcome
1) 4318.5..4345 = 0.09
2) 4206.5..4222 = -0.05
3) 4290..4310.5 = 0.14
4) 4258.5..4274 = 0.01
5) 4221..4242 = 0.02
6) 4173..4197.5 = -0.03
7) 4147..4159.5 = -0.07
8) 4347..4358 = 0.06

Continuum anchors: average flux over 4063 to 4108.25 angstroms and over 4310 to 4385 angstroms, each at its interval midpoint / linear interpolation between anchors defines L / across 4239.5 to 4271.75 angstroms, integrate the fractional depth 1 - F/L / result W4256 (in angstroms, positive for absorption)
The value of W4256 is -1.3 angstroms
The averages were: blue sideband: 4.96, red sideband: 4.9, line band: 5.12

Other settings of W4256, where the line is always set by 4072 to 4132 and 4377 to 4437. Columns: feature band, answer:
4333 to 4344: 2.0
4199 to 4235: -0.6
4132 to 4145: -1.0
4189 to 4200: -0.3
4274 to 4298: 0.9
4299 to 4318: 2.2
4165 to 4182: -0.2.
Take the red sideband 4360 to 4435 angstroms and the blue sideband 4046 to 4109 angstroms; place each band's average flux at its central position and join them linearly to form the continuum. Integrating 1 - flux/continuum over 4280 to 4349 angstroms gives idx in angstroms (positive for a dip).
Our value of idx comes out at 6.2 angstroms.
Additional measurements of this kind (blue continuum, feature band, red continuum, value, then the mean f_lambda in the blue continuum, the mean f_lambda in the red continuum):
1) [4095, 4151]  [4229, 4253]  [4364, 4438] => 0.24 angstroms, 5.17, 5.17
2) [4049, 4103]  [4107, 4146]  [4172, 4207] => -1.71 angstroms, 5.09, 5.22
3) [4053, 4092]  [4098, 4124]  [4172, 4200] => 1.43 angstroms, 5.22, 5.2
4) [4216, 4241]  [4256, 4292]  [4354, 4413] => 0.35 angstroms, 5.06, 5.13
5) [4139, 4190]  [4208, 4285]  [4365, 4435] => 2.11 angstroms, 5.32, 5.16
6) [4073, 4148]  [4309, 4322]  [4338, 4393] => 0.12 angstroms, 5.15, 4.89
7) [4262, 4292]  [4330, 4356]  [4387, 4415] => 2.79 angstroms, 5.02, 5.12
